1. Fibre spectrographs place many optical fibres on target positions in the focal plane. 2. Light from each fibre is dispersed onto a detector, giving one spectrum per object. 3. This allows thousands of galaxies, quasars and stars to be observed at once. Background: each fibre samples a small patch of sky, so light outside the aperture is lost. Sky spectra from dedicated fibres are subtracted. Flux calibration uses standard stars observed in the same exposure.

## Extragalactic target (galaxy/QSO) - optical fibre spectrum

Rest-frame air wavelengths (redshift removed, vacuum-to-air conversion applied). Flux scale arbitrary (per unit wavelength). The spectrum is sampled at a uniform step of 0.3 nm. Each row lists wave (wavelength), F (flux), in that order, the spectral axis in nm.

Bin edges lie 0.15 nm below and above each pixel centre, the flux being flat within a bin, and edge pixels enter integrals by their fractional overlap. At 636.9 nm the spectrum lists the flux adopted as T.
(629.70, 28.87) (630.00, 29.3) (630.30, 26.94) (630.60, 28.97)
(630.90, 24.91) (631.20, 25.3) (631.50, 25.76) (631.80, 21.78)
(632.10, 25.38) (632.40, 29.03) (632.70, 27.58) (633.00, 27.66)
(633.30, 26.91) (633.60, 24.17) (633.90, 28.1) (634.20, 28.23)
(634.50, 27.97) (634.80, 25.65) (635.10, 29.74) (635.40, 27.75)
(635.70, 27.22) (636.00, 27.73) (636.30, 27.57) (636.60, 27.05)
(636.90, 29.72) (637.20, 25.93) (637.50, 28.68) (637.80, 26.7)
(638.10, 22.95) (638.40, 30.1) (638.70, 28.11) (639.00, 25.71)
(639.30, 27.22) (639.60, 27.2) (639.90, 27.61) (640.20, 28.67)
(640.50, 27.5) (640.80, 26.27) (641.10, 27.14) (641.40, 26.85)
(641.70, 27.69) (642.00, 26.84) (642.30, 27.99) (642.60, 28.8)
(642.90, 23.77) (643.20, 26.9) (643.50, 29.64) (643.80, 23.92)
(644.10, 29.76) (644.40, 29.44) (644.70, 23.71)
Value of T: 29.72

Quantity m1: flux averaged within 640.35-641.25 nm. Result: 27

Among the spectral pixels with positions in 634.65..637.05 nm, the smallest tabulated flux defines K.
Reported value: 25.65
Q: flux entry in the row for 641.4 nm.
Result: 26.85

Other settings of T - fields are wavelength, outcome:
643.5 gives 29.64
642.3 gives 27.99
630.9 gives 24.91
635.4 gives 27.75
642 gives 26.84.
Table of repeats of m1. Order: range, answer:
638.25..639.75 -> 27.7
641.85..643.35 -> 26.9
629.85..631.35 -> 27.1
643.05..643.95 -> 26.8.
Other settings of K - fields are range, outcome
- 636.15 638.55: 22.95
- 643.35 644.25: 23.92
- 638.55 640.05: 25.71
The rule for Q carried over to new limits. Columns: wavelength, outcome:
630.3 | 26.94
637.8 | 26.7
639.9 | 27.61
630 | 29.3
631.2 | 25.3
